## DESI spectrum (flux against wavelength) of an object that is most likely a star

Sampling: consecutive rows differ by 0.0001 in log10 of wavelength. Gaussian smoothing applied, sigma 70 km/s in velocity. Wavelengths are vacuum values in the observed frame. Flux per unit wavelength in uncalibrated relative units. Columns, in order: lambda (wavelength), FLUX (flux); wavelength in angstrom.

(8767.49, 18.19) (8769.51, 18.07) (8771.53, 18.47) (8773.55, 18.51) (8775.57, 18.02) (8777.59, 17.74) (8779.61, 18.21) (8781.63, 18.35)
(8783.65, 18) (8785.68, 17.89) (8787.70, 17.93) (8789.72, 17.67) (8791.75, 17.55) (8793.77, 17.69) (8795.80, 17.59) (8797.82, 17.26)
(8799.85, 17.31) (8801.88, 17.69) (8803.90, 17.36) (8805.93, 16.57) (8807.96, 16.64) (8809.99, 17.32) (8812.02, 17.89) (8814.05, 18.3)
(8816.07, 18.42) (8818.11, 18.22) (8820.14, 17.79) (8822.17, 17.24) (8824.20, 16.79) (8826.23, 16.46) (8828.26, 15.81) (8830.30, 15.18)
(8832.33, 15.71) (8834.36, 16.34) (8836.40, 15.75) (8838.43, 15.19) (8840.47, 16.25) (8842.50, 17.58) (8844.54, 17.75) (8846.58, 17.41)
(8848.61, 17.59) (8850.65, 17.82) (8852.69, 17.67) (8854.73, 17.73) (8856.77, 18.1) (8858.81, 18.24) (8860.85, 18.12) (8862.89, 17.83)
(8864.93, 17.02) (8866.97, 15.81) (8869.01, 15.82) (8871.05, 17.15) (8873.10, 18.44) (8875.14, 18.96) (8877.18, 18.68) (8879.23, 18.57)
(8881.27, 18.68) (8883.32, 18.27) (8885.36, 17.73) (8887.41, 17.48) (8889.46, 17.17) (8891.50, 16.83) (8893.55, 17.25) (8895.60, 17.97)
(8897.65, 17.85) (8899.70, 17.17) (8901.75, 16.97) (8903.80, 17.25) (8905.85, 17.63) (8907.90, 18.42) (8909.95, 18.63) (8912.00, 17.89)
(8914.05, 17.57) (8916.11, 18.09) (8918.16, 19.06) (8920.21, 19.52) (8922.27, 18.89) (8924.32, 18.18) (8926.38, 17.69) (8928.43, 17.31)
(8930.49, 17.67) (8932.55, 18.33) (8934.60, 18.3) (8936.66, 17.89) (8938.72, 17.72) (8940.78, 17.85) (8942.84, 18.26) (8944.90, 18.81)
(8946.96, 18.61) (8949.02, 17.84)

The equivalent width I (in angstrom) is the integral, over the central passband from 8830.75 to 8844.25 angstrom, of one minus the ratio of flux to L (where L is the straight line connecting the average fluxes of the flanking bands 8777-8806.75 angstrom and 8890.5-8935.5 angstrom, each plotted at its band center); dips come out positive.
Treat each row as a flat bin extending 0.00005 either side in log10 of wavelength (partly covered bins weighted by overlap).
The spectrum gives 1.20 angstrom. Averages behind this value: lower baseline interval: 17.7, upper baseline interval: 17.9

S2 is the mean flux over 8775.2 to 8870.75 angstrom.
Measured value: 17.3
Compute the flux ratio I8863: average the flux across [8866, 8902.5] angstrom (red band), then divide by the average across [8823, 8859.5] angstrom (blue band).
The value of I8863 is 1.0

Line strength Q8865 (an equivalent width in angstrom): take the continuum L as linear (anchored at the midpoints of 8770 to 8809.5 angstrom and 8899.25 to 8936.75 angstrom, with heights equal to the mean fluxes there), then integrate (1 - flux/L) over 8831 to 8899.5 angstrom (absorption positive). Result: 1.9 angstrom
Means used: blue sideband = 17.7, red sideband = 18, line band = 17.4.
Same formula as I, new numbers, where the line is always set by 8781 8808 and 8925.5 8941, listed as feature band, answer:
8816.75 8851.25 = 1.7 angstrom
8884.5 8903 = 0.4 angstrom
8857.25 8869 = 0.3 angstrom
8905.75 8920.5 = -0.4 angstrom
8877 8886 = -0.3 angstrom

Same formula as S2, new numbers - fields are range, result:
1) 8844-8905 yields 17.6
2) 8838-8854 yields 17.2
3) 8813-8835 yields 16.9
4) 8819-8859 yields 16.9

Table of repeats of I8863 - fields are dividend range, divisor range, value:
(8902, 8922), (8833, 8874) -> 1.06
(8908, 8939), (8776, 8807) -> 1.03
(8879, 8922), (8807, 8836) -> 1.05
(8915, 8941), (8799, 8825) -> 1.04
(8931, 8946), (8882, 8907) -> 1.04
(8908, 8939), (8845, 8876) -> 1.04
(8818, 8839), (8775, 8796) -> 0.91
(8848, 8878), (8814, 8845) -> 1.06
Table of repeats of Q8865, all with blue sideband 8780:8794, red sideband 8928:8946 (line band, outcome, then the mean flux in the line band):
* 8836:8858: 0.9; 17.2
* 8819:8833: 1.2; 16.5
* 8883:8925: 0.3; 17.9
